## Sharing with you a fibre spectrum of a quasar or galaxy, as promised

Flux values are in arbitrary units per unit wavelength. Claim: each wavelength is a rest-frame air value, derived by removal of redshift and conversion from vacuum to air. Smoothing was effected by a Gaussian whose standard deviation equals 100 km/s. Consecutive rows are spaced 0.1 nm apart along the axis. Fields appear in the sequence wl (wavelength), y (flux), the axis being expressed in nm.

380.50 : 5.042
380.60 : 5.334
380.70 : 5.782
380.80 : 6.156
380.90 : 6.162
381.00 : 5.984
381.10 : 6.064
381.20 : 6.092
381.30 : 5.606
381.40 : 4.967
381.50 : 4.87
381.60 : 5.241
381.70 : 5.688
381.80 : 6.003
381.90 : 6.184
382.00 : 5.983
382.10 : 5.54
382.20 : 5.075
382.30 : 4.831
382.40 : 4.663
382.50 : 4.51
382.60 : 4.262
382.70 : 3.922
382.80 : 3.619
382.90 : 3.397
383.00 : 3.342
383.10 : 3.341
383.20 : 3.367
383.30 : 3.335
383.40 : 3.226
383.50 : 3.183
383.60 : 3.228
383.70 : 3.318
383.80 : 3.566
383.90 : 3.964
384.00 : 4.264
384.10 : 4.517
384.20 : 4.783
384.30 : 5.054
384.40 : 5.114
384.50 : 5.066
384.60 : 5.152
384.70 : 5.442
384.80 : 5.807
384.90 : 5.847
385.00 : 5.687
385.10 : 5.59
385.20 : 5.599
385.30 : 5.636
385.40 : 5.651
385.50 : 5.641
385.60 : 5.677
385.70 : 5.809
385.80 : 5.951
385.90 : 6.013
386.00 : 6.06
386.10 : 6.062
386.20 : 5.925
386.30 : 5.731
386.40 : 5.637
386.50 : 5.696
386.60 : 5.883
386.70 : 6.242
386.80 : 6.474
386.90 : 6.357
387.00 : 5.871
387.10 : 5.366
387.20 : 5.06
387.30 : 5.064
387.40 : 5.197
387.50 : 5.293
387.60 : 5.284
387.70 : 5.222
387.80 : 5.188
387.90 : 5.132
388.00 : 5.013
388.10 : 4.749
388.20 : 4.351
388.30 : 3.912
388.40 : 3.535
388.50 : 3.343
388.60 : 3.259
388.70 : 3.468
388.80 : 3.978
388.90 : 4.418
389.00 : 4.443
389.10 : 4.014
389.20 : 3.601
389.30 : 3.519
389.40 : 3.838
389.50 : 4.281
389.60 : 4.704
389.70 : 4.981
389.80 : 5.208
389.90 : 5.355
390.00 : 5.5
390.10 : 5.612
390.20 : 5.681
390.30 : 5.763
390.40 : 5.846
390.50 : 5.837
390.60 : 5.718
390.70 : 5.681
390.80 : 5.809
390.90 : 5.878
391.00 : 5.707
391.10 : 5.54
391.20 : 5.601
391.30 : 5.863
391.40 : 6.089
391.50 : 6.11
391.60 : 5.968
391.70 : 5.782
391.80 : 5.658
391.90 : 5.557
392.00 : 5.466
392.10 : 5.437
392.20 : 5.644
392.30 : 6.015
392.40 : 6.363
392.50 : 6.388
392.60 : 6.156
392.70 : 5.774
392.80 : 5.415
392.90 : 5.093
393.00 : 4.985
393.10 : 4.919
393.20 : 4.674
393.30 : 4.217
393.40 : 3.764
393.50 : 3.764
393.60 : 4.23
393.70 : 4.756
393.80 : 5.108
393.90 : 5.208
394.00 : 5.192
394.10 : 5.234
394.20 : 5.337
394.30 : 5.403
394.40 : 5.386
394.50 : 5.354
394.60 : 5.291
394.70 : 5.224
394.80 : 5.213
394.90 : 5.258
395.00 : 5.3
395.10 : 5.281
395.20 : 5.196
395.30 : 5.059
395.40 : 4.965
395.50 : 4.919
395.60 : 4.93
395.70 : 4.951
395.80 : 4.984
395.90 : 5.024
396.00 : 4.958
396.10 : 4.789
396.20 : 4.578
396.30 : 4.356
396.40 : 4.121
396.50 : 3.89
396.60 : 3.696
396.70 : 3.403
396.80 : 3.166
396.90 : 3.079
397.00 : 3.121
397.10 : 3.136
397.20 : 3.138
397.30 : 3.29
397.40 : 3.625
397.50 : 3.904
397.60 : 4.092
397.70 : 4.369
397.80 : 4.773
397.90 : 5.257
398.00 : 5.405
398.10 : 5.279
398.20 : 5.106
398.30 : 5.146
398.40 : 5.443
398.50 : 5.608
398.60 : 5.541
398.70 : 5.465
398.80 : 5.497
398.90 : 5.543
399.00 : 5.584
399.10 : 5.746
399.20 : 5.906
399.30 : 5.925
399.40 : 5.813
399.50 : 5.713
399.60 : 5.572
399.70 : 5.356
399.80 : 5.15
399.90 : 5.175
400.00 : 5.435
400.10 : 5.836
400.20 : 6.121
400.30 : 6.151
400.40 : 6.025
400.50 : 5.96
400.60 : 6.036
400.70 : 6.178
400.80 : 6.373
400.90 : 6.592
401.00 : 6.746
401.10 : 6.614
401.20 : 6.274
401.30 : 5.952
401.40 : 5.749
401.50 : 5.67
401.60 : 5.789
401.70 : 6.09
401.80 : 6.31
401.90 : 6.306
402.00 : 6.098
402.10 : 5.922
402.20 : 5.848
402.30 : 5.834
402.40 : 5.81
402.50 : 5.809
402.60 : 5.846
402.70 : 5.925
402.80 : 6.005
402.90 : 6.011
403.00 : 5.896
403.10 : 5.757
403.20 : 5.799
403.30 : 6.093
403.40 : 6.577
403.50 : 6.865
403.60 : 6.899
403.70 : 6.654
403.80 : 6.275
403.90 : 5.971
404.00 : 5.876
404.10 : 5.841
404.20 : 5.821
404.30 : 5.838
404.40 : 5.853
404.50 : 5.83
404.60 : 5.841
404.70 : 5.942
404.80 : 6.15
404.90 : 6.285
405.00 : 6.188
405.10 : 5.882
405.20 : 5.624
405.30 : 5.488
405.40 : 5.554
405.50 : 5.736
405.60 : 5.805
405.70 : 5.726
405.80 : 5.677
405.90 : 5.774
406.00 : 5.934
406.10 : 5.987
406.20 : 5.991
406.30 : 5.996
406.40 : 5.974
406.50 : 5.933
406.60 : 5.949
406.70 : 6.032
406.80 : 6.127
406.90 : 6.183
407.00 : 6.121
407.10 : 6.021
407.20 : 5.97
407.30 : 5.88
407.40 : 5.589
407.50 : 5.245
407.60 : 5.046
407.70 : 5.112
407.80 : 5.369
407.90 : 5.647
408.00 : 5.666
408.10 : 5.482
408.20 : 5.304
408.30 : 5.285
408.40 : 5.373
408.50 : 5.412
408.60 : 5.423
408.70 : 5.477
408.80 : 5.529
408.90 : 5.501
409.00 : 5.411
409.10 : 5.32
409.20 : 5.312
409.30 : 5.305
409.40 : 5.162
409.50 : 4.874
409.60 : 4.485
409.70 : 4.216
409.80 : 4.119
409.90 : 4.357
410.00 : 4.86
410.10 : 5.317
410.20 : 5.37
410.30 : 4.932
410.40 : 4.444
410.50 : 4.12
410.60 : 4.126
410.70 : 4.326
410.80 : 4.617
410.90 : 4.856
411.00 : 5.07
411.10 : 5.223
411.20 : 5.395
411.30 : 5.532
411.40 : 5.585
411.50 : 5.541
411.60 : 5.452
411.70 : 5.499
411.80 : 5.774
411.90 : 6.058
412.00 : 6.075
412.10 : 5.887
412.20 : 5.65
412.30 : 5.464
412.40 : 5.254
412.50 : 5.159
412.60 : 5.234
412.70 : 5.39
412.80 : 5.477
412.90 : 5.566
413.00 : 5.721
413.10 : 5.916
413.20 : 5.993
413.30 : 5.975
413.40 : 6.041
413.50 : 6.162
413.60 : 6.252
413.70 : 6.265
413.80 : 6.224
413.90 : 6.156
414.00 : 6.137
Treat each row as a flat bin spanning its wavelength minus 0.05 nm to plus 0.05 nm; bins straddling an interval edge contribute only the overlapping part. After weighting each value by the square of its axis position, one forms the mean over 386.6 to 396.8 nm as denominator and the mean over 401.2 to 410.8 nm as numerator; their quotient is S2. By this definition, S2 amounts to 1.20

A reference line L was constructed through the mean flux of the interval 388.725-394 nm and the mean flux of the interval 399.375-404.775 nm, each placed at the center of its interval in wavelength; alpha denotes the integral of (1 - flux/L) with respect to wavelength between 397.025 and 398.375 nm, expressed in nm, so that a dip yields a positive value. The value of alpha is 0.32 nm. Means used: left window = 5.2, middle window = 4.35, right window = 6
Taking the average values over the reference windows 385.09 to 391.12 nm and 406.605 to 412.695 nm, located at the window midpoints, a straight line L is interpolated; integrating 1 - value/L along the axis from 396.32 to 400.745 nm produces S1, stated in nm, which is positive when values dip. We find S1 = 0.26 nm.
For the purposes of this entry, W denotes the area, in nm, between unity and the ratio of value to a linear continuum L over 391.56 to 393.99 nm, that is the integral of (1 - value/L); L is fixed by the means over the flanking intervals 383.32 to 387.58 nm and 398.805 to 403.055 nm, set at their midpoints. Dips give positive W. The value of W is 0.13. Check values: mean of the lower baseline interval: 5.24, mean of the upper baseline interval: 5.92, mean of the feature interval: 5.26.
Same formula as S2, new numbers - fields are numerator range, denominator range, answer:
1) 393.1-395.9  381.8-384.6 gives 1.23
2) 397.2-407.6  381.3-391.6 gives 1.25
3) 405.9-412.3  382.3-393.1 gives 1.18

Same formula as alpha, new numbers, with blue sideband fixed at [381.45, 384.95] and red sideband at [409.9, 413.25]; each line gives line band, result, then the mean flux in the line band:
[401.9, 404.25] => -0.47 nm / 6.07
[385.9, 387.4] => -0.38 nm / 5.8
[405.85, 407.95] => -0.26 nm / 5.8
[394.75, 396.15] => -0.06 nm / 5.06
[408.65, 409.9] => 0.05 nm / 5.03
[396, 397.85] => 0.40 nm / 3.84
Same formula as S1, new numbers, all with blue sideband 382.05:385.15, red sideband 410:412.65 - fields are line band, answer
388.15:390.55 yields 0.02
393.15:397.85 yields 0.21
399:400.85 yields -0.35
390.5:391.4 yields -0.22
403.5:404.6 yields -0.24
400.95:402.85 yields -0.42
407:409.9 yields -0.10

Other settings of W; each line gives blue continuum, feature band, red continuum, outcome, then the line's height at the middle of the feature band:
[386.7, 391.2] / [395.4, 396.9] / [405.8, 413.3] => 0.22 nm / 5.13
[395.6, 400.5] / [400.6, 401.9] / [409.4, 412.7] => -0.33 nm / 4.93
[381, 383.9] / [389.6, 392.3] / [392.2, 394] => -0.35 nm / 5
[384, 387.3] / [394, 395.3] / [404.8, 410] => 0.07 nm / 5.58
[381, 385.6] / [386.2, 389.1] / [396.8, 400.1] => -0.08 nm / 4.83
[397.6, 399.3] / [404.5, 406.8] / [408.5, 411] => -0.38 nm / 5.06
